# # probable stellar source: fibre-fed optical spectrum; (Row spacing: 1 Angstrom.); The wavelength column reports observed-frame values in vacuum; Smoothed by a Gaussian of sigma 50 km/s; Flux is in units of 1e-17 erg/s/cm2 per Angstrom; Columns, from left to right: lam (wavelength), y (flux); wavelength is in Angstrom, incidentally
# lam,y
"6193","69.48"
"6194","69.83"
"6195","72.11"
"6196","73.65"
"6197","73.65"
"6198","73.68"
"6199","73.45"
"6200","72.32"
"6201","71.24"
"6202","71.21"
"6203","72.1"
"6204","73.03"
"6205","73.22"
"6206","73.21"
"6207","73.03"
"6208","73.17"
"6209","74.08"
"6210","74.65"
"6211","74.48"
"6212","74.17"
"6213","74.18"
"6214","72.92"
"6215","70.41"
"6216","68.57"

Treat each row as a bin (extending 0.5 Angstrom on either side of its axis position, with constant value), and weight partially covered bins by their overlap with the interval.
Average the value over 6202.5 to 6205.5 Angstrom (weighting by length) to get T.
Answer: 72.8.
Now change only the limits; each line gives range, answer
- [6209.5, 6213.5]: 74.4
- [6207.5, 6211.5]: 74.1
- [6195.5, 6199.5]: 73.6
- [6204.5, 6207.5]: 73.2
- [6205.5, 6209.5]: 73.4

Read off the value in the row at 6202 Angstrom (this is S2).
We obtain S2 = 71.21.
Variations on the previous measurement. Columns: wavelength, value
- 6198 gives 73.68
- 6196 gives 73.65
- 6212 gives 74.17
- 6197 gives 73.65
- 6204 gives 73.03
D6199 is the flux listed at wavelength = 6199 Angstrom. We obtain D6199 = 73.45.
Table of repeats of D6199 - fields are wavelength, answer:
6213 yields 74.18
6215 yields 70.41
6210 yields 74.65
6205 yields 73.22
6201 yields 71.24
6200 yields 72.32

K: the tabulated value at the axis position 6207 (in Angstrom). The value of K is 73.03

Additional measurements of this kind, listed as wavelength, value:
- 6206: 73.21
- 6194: 69.83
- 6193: 69.48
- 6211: 74.48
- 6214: 72.92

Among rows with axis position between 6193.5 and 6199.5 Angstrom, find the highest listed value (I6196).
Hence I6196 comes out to 73.68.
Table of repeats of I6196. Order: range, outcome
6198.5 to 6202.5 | 73.45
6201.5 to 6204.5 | 73.03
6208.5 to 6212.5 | 74.65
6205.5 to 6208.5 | 73.21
